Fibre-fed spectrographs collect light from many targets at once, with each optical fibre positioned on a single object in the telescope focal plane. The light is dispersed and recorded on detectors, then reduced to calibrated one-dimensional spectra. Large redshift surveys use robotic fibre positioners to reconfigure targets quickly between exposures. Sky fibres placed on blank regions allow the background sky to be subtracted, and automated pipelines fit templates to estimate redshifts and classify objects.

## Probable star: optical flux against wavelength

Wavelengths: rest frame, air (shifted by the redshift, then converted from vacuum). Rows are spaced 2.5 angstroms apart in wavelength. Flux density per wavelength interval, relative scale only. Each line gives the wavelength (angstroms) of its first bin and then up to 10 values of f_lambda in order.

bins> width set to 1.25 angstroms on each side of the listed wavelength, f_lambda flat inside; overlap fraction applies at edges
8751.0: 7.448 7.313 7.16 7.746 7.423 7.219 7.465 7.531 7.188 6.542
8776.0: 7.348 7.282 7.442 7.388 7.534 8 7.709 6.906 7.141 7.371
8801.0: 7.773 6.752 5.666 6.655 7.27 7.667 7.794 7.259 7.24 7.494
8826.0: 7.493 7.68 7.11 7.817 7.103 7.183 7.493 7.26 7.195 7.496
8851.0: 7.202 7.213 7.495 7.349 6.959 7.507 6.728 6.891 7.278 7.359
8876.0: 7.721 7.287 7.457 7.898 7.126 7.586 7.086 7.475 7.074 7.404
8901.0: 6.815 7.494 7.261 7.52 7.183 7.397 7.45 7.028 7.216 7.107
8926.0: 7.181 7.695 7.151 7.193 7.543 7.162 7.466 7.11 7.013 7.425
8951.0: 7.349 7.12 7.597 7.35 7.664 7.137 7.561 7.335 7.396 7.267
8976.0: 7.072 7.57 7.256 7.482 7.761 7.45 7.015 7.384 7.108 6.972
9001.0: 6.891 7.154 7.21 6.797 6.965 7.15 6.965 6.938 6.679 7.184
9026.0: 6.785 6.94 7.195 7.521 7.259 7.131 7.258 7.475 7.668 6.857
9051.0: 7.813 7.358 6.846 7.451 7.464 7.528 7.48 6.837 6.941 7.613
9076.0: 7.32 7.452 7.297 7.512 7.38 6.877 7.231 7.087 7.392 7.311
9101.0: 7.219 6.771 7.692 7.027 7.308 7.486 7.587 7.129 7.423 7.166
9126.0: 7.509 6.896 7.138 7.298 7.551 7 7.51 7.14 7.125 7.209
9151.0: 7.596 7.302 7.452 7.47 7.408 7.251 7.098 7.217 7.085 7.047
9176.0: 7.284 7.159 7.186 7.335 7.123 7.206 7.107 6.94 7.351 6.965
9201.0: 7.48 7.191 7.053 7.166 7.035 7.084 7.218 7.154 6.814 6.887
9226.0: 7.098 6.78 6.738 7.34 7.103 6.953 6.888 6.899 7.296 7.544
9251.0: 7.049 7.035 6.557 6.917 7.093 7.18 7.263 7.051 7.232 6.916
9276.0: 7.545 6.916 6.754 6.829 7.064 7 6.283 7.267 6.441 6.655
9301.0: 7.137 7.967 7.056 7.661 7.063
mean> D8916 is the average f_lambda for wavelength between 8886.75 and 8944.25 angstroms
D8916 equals 7.29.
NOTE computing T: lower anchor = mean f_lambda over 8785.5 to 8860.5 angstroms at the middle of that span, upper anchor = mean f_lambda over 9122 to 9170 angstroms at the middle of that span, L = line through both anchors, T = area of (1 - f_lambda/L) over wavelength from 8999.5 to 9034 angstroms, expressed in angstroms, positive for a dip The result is 1.3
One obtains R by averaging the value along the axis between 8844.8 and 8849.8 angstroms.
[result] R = 7.35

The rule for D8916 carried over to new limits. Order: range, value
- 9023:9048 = 7.23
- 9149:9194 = 7.24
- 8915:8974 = 7.31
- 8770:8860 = 7.29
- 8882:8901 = 7.34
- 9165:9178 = 7.15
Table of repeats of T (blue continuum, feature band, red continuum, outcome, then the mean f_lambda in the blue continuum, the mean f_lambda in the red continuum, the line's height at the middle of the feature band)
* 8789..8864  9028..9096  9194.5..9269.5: -1.3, 7.28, 7.07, 7.16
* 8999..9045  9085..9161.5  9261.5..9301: -2.6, 7.08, 6.97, 7.04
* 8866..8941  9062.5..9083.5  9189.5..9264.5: -0.4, 7.3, 7.06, 7.18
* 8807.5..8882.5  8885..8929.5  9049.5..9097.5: 0.2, 7.33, 7.31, 7.32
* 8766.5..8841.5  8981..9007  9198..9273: -0.2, 7.29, 7.07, 7.19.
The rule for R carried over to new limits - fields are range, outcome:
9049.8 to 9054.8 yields 7.58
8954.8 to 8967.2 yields 7.46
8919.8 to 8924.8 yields 7.16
